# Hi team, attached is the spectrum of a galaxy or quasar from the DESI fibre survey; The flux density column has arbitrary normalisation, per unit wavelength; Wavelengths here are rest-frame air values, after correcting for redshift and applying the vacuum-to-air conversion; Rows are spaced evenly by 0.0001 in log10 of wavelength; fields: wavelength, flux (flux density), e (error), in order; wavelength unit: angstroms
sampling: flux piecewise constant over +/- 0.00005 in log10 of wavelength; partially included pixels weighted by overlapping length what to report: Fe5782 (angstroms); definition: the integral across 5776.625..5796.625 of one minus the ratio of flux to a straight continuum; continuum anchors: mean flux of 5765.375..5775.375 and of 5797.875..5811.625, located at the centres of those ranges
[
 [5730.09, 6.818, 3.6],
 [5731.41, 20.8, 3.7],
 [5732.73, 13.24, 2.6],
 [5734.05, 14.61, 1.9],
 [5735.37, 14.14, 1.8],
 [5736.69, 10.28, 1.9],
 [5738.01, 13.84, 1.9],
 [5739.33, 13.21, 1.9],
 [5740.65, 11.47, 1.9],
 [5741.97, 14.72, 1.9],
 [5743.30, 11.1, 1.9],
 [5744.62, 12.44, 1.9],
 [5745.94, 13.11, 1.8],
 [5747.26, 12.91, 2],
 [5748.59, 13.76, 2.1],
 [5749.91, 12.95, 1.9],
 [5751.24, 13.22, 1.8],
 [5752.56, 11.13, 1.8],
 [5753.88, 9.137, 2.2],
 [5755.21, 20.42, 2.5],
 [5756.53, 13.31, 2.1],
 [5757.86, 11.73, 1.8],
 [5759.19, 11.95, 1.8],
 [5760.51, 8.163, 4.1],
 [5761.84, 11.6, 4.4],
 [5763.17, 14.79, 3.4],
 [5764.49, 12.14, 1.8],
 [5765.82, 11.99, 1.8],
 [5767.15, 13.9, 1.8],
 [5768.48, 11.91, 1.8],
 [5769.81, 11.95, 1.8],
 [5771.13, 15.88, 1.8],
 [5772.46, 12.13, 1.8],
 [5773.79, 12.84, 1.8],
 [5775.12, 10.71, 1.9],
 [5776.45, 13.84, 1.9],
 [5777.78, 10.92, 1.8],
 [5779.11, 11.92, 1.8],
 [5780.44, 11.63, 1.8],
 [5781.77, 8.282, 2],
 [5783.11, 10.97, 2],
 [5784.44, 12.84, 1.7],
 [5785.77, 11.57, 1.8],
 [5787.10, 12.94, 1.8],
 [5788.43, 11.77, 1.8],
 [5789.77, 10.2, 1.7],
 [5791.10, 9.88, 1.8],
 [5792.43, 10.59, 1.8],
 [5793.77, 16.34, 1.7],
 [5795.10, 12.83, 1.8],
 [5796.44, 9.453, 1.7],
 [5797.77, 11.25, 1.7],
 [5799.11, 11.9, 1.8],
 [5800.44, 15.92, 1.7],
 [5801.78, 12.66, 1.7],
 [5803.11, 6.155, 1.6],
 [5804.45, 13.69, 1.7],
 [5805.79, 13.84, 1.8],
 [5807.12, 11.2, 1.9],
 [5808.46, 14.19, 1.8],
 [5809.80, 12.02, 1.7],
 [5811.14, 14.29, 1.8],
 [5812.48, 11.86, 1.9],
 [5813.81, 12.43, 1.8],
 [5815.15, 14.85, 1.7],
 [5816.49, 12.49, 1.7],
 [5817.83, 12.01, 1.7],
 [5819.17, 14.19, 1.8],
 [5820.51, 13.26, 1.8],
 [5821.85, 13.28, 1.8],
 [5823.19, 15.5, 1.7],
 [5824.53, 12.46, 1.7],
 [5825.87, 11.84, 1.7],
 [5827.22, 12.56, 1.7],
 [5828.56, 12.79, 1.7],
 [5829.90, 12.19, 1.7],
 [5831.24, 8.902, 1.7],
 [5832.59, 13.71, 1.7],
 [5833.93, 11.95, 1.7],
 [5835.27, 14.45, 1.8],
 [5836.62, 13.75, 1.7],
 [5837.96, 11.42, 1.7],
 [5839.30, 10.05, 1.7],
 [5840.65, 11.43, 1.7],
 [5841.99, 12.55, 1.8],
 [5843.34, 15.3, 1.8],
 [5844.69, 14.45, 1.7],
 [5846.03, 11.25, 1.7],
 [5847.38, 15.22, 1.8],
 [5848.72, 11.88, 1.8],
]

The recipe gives 1.7 angstroms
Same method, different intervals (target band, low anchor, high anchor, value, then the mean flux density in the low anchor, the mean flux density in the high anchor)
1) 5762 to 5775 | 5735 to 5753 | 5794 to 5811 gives -0.4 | 12.7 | 12.3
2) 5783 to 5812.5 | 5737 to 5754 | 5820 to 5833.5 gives 1.1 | 12.6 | 12.6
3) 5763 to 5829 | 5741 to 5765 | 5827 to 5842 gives -0.1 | 12.7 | 12.1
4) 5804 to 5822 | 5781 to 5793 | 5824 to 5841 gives -2.2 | 11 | 12.1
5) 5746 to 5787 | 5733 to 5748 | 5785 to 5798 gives -0.2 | 12.9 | 11.7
